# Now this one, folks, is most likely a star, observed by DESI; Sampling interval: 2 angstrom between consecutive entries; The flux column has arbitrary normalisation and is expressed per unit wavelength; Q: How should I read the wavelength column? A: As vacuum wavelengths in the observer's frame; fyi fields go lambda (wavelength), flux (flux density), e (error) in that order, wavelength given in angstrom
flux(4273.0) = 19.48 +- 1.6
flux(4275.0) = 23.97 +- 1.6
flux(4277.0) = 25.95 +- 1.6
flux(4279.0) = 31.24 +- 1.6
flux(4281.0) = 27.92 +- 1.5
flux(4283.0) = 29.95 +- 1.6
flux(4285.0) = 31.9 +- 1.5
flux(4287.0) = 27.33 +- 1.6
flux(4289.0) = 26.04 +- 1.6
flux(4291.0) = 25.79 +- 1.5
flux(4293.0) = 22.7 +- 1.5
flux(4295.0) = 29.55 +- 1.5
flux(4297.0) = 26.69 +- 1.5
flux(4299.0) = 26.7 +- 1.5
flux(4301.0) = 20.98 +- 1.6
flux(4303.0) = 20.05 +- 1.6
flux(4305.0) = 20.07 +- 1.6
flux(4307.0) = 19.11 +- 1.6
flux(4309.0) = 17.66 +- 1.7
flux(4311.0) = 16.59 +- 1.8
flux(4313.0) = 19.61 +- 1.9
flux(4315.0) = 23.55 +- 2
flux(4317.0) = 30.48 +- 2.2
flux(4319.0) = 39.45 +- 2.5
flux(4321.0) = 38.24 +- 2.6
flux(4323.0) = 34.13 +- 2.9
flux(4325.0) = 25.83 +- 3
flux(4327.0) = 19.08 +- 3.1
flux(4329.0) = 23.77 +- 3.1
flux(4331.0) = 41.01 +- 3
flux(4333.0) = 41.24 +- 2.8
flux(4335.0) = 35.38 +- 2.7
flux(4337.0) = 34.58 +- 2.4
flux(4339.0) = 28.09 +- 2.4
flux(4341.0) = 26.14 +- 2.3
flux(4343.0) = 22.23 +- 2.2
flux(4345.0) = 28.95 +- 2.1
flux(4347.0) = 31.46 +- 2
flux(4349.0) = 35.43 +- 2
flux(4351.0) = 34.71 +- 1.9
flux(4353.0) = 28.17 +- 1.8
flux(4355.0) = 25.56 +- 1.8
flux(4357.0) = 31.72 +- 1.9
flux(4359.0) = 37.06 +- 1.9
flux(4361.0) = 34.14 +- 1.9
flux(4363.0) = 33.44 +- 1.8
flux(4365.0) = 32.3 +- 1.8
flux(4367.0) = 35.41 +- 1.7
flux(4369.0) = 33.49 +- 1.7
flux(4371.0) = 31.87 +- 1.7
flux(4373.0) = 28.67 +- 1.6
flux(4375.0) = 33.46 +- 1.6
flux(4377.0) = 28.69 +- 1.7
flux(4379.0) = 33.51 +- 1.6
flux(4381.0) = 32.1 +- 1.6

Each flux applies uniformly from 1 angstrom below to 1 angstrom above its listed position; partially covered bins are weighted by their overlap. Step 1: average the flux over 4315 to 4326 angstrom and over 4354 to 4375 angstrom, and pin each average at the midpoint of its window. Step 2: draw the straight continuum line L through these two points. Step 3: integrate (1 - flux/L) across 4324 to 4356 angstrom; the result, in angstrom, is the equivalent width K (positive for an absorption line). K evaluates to 2.4 angstrom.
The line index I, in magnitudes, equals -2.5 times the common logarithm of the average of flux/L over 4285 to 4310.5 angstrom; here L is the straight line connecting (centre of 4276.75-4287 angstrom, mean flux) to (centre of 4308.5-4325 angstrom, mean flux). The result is 0.21 mag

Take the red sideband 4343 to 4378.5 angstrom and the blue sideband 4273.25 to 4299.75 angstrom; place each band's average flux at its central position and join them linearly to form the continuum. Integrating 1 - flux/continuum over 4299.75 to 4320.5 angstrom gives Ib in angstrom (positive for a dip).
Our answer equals 4.0 angstrom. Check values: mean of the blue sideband 27.1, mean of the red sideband 31.8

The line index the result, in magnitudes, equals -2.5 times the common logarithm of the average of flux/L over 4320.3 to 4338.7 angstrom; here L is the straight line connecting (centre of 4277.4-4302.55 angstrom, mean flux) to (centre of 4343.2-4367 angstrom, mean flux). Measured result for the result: -0.08 mag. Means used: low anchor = 27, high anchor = 31.9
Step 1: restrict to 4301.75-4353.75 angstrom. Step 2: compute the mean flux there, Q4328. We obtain 28.2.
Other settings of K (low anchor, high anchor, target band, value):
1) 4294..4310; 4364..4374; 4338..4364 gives -0.7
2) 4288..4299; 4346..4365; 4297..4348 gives 3.2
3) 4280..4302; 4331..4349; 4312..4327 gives 0.2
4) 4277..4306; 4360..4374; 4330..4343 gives -1.5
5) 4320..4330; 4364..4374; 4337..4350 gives 0.3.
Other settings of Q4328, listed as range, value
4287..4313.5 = 22.7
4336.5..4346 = 27.7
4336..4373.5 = 31.3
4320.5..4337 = 32.3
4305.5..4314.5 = 18.6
